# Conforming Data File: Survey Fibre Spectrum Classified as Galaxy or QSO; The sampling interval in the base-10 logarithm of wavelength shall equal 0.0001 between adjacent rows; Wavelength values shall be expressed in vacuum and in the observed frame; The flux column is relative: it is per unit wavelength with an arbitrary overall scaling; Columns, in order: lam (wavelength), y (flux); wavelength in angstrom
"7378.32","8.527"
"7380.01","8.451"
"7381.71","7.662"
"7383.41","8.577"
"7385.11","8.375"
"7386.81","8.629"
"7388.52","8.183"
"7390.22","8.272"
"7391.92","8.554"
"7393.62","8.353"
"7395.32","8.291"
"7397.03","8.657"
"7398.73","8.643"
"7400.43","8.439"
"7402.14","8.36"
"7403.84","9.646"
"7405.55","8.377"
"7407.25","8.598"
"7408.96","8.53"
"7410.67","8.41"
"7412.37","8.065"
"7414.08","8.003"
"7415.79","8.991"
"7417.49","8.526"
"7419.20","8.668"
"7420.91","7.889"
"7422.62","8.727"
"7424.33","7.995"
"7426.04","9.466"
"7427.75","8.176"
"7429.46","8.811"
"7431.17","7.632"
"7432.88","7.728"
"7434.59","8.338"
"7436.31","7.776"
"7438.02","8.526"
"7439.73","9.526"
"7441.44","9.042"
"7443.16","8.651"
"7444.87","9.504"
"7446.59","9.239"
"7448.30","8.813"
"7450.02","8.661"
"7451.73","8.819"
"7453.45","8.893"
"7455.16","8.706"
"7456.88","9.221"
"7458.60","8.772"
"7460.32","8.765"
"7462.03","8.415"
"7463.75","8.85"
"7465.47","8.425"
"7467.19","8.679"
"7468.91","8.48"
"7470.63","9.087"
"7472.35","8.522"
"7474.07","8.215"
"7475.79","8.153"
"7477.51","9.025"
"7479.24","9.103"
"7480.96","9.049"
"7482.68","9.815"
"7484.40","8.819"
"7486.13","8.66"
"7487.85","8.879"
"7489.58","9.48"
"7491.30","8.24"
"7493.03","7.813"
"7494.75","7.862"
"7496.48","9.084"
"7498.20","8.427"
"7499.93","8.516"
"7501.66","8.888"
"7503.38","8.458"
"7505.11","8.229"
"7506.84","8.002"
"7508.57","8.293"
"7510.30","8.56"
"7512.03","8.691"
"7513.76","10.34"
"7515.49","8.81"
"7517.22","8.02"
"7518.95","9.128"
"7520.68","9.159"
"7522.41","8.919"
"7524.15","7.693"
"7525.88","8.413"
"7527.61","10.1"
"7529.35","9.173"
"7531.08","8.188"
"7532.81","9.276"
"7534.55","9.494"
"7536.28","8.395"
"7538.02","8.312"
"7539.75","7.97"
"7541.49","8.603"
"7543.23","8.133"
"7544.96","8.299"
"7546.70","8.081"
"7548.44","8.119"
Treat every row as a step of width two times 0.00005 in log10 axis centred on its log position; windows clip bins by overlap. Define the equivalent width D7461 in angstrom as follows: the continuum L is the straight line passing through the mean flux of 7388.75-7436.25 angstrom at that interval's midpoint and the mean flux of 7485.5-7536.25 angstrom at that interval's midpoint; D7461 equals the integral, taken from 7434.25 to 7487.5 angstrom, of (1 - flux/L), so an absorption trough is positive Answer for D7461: -1.40 angstrom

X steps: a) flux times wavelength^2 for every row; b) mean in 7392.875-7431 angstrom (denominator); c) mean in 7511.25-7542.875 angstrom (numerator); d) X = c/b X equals 1.07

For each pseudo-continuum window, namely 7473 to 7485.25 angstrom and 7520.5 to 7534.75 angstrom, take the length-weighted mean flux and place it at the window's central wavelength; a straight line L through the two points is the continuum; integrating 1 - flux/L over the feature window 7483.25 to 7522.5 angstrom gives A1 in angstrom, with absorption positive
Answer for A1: 1.0 angstrom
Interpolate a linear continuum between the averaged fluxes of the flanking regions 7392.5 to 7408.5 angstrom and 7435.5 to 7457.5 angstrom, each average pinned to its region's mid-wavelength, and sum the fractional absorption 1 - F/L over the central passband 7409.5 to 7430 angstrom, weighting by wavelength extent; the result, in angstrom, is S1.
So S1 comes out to 0.6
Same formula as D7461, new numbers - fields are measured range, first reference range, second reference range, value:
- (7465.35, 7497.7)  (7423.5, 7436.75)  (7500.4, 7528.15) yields -0.66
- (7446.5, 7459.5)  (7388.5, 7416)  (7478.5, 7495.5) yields -0.31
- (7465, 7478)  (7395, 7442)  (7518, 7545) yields 0.05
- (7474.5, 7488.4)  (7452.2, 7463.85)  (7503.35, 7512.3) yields -0.54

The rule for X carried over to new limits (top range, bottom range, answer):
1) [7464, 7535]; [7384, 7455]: 1.04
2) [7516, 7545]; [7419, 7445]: 1.05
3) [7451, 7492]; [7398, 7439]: 1.06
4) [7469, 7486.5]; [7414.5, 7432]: 1.06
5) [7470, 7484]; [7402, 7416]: 1.06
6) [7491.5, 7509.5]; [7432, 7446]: 0.98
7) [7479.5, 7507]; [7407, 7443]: 1.04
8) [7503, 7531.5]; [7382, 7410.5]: 1.06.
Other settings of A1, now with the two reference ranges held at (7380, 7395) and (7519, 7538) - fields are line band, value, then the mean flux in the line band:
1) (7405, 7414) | 0.1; 8.36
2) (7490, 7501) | 0.5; 8.38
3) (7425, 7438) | 0.3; 8.29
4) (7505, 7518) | 0.2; 8.64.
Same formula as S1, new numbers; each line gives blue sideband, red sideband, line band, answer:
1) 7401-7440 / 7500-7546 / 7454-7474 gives -0.4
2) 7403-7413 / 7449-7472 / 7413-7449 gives 0.4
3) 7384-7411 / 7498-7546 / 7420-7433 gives 0.3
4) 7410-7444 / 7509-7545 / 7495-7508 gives 0.3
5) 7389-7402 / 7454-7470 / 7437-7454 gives -0.6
